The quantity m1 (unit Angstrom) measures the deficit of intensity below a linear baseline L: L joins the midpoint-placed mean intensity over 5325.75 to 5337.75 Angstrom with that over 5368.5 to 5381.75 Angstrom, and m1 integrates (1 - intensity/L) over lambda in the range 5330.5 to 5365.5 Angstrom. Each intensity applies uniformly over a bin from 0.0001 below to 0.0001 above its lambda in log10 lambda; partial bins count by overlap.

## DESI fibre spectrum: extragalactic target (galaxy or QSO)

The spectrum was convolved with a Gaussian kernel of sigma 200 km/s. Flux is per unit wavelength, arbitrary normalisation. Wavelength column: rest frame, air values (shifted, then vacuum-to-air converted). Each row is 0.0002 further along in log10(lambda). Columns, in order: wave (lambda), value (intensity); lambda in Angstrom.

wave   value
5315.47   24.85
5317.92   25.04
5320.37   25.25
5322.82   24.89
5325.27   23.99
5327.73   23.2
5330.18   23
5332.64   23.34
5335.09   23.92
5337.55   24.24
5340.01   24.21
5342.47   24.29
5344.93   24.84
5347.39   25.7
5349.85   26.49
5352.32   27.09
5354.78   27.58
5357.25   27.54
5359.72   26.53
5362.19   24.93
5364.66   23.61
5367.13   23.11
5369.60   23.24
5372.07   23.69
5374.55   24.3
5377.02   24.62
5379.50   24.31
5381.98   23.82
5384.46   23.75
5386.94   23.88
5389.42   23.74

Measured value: -2.32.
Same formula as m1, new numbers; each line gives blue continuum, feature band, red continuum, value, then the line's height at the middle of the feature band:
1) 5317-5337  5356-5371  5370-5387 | -0.5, 24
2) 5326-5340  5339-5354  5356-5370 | -0.8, 24.2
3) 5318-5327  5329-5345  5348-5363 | 1.0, 25.6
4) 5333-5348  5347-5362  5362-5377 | -1.6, 24.1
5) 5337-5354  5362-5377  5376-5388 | 0.4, 24.5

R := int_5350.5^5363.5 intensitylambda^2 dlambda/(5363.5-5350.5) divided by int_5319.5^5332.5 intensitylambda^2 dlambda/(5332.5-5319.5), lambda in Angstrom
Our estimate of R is 1.13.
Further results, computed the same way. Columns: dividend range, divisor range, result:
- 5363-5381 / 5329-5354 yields 0.97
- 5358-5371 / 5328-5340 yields 1.04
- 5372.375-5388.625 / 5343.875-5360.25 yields 0.92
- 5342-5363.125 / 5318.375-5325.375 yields 1.07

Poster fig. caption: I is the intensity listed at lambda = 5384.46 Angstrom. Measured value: 23.75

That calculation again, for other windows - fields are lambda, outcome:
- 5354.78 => 27.58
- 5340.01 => 24.21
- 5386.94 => 23.88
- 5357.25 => 27.54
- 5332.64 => 23.34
